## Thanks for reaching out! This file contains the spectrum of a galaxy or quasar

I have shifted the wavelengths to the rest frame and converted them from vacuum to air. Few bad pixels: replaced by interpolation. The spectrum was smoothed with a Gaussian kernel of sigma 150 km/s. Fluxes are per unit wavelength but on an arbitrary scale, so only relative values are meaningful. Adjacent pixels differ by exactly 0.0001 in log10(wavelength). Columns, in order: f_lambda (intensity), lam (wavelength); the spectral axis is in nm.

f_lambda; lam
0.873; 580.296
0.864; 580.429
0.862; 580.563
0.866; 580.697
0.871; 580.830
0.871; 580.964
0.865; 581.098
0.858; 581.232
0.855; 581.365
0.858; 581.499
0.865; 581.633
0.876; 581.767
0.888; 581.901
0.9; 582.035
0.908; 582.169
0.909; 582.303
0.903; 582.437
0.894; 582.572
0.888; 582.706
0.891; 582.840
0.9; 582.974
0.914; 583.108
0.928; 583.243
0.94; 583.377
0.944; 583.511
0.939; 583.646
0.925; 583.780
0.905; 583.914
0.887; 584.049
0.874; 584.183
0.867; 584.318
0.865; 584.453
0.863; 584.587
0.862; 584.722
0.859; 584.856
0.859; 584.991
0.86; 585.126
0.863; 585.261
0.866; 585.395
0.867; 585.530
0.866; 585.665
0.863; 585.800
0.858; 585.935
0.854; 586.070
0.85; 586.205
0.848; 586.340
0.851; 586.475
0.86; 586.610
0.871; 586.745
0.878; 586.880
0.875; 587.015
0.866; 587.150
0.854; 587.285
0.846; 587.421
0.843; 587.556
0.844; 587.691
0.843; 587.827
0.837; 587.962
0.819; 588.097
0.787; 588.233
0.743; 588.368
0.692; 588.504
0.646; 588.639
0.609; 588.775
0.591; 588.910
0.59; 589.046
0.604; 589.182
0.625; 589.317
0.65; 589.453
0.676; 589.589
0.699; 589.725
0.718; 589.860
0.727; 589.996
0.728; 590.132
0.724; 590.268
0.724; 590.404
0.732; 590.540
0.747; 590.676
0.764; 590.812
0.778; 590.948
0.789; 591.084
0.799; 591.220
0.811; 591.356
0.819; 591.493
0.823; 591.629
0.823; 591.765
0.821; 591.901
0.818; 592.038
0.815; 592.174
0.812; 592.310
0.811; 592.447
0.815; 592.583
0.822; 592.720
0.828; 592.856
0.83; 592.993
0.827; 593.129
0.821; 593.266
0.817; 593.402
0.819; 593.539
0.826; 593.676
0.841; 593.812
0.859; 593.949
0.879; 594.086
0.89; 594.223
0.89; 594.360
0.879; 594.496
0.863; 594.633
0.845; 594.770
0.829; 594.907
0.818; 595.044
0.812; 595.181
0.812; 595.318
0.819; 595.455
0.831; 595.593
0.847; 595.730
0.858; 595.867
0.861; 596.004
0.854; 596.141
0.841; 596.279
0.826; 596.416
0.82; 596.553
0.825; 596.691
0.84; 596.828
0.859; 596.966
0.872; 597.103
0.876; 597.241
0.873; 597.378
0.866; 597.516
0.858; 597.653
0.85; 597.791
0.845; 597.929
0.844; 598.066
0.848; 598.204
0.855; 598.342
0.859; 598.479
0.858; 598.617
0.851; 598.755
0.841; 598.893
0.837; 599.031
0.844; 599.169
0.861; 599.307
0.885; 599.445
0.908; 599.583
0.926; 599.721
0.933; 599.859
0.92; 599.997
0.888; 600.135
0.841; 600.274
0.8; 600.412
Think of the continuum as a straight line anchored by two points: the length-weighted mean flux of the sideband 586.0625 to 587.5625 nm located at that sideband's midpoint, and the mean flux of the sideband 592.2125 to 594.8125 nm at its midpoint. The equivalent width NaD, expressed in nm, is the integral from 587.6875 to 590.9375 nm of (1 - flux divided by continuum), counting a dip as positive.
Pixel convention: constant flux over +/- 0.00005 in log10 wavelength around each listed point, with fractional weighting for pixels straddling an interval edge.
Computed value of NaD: 0.54 nm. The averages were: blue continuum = 0.859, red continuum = 0.841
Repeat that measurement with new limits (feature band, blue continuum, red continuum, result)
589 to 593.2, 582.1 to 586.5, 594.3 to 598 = 0.50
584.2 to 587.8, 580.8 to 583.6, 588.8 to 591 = -0.31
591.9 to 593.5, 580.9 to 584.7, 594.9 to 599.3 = 0.07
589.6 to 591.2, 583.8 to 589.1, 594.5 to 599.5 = 0.18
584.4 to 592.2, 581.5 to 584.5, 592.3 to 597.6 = 0.75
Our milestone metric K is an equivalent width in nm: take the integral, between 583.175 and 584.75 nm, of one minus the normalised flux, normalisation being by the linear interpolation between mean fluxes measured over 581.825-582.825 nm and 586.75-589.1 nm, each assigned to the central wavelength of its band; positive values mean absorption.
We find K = -0.07 nm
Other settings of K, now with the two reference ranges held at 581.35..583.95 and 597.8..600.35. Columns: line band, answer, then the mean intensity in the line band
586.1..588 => 0.08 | 0.855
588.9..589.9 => 0.27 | 0.645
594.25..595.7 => 0.06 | 0.841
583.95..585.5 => 0.05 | 0.867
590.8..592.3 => 0.13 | 0.807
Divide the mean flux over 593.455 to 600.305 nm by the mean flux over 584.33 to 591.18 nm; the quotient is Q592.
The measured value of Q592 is 1.09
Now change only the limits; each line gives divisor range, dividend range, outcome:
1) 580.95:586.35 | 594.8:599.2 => 0.96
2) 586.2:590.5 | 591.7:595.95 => 1.10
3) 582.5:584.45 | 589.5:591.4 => 0.82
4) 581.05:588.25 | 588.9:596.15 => 0.91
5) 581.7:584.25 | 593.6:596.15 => 0.94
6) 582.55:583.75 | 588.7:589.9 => 0.70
